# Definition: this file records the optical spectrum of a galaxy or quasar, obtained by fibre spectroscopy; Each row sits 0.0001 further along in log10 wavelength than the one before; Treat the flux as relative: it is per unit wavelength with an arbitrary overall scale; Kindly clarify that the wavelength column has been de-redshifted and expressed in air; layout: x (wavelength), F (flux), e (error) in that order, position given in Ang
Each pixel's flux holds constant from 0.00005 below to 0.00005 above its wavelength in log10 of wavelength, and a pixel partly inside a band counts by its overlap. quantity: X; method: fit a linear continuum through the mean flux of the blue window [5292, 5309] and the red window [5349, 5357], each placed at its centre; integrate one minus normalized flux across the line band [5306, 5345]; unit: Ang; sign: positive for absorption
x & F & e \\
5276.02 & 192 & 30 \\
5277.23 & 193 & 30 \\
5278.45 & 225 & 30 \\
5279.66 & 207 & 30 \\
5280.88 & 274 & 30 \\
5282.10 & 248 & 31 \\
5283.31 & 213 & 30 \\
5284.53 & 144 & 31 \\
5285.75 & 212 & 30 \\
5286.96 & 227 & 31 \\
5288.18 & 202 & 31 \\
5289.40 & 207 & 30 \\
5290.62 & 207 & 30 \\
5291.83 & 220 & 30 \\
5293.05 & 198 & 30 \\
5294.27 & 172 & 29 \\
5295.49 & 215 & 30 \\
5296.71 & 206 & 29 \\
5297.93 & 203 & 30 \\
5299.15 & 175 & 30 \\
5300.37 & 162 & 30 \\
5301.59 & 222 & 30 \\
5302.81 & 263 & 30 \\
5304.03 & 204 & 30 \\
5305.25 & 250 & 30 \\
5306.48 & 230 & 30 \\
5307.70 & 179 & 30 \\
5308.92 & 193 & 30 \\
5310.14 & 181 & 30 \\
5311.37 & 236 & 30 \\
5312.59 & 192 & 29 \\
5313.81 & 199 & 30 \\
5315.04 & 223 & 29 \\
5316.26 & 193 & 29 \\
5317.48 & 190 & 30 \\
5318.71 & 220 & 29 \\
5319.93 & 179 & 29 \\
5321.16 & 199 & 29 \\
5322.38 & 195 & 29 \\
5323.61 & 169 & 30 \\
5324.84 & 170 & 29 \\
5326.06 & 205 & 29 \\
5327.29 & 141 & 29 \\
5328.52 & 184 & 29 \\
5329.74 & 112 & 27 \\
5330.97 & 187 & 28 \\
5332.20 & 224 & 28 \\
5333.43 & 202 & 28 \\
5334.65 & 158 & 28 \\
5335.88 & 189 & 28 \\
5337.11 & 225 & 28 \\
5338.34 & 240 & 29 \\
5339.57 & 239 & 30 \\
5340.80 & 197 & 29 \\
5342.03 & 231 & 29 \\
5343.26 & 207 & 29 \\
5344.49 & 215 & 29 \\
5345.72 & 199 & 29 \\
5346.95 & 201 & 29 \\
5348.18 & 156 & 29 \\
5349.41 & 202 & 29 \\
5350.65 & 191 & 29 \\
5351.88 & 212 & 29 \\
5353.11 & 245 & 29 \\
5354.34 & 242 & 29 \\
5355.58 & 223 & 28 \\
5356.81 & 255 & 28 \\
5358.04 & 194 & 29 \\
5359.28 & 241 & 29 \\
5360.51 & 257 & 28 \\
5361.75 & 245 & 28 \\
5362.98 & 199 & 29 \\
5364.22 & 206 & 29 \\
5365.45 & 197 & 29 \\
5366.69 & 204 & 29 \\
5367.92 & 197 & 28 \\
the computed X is 3.1 Ang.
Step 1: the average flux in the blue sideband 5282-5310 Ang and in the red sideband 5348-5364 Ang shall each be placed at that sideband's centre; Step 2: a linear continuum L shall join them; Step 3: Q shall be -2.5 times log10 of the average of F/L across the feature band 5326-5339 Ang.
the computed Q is 0.15 mag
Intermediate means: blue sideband 205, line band 187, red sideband 221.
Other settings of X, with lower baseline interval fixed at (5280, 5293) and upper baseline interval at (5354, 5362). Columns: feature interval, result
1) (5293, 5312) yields 1.2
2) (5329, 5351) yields 3.0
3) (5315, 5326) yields 1.6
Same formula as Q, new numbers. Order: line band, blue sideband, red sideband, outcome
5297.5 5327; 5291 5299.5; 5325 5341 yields -0.025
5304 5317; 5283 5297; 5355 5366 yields 0.005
